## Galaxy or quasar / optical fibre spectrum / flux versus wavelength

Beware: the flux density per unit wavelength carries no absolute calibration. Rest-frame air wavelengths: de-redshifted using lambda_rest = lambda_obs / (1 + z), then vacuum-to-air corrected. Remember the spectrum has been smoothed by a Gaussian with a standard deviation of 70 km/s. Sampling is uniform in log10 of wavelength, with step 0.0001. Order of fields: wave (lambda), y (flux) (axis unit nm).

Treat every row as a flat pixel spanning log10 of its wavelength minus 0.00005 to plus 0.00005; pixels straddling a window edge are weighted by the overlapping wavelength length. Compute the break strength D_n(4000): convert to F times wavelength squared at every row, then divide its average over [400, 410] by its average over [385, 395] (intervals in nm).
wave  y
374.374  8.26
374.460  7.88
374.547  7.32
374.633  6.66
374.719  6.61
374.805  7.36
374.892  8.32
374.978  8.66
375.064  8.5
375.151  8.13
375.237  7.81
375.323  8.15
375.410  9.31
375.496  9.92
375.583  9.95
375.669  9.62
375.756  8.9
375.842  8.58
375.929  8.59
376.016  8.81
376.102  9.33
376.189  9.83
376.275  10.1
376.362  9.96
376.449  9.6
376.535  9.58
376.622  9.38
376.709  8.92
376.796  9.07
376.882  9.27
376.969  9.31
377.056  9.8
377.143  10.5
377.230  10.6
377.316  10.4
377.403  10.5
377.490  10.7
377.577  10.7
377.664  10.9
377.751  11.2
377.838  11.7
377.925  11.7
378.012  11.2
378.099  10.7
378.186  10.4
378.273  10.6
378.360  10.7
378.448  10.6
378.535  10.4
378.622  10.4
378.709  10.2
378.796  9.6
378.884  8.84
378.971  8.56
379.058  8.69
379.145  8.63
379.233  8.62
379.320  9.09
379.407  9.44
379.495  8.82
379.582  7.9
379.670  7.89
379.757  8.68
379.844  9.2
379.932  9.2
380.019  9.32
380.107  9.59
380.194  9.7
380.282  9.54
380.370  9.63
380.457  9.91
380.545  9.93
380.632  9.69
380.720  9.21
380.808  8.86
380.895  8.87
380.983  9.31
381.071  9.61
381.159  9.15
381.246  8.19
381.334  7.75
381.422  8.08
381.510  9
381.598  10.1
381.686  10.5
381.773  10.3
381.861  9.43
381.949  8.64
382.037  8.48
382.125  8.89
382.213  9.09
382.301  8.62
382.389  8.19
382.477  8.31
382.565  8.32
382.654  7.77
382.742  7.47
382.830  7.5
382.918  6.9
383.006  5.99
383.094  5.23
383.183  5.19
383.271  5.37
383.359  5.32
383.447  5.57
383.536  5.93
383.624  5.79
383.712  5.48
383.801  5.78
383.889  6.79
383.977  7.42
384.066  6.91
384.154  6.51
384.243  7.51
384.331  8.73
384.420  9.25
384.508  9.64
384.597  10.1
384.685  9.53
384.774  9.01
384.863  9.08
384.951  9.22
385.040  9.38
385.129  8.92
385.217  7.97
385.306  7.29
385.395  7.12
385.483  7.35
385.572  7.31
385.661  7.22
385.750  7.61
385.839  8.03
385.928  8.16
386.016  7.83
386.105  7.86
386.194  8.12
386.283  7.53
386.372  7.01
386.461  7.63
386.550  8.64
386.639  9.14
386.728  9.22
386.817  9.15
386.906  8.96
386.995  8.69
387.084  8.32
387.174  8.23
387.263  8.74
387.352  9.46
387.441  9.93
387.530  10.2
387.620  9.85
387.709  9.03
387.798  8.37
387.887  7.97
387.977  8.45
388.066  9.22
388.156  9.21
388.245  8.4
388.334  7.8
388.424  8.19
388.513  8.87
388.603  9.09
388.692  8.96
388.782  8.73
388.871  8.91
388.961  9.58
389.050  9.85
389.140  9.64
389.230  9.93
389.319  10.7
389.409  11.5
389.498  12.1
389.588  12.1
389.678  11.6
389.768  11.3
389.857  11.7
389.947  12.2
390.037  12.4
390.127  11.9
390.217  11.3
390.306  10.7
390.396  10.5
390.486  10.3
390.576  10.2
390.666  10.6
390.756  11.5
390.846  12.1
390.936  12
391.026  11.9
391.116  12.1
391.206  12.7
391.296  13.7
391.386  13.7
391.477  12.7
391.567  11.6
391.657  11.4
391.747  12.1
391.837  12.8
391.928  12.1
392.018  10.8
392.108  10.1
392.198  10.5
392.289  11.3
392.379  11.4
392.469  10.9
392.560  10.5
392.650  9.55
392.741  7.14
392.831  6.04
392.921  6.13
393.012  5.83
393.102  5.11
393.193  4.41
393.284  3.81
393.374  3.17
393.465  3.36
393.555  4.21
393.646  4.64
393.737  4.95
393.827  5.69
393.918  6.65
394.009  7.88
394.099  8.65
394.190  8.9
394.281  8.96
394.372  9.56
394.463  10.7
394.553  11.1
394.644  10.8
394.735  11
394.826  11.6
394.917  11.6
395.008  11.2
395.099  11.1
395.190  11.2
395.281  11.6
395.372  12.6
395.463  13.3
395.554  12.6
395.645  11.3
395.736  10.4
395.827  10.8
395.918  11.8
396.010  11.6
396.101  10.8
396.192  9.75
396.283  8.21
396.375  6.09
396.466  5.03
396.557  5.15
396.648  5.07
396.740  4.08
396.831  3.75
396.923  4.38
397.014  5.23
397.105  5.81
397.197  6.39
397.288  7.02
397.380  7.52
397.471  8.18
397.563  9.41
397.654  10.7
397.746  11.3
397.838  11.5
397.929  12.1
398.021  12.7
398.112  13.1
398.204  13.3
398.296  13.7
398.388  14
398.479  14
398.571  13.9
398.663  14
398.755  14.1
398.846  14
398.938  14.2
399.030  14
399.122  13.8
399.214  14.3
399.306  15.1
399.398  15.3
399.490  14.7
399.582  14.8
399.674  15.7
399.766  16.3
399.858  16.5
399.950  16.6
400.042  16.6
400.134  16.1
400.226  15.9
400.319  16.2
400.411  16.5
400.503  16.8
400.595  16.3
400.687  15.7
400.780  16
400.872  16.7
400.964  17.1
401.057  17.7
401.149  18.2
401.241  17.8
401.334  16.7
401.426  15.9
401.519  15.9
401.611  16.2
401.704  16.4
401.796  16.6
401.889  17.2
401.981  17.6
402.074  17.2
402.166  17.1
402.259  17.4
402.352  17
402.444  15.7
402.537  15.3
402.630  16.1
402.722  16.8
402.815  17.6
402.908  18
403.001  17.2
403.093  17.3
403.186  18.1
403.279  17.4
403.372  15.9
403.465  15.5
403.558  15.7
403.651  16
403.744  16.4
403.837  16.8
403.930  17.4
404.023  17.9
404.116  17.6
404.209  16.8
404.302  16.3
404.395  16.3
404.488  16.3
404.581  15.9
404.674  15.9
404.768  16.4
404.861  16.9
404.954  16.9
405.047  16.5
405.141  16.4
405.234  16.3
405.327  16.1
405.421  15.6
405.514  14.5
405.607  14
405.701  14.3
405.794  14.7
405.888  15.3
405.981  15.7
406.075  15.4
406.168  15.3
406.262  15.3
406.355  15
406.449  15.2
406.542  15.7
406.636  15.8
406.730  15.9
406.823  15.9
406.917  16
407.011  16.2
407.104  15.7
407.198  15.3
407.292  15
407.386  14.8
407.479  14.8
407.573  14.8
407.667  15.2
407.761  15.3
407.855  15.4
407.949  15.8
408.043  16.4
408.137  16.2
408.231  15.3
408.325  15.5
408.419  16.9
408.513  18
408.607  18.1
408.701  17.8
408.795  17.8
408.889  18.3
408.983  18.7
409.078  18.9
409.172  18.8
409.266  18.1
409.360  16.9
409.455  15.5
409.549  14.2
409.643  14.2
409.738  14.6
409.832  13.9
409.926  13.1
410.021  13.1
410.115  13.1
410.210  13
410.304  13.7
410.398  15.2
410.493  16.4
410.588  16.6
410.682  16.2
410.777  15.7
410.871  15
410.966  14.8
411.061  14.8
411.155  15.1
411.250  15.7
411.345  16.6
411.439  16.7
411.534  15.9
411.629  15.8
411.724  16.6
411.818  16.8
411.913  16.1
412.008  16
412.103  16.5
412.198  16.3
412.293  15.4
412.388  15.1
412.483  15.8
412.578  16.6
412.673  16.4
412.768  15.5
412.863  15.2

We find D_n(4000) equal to 1.88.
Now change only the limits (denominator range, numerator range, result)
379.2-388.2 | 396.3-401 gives 1.59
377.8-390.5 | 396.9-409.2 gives 1.90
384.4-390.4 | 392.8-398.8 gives 1.02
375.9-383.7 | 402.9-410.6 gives 2.03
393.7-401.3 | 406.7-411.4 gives 1.41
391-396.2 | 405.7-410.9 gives 1.74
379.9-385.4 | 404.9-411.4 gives 2.17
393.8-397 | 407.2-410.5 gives 1.82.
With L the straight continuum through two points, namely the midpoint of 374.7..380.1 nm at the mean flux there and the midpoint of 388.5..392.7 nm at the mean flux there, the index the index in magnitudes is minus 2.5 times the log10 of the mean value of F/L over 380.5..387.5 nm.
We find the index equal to 0.26 mag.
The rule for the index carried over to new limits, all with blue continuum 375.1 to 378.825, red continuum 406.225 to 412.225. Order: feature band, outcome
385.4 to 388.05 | 0.36 mag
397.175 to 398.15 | 0.34 mag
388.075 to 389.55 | 0.26 mag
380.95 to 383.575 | 0.34 mag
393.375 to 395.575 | 0.39 mag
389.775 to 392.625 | 0.08 mag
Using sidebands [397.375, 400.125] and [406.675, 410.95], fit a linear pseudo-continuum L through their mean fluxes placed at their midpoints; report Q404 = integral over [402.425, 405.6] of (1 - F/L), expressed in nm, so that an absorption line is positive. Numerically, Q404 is -0.37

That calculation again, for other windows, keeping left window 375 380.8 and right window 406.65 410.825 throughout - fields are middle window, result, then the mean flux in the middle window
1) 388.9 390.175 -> 0.09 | 11.1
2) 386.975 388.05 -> 0.24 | 8.95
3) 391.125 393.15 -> 0.33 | 10.4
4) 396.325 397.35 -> 0.62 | 5.32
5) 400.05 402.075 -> -0.34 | 16.7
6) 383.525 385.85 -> 0.67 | 7.83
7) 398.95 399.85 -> -0.06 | 14.9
